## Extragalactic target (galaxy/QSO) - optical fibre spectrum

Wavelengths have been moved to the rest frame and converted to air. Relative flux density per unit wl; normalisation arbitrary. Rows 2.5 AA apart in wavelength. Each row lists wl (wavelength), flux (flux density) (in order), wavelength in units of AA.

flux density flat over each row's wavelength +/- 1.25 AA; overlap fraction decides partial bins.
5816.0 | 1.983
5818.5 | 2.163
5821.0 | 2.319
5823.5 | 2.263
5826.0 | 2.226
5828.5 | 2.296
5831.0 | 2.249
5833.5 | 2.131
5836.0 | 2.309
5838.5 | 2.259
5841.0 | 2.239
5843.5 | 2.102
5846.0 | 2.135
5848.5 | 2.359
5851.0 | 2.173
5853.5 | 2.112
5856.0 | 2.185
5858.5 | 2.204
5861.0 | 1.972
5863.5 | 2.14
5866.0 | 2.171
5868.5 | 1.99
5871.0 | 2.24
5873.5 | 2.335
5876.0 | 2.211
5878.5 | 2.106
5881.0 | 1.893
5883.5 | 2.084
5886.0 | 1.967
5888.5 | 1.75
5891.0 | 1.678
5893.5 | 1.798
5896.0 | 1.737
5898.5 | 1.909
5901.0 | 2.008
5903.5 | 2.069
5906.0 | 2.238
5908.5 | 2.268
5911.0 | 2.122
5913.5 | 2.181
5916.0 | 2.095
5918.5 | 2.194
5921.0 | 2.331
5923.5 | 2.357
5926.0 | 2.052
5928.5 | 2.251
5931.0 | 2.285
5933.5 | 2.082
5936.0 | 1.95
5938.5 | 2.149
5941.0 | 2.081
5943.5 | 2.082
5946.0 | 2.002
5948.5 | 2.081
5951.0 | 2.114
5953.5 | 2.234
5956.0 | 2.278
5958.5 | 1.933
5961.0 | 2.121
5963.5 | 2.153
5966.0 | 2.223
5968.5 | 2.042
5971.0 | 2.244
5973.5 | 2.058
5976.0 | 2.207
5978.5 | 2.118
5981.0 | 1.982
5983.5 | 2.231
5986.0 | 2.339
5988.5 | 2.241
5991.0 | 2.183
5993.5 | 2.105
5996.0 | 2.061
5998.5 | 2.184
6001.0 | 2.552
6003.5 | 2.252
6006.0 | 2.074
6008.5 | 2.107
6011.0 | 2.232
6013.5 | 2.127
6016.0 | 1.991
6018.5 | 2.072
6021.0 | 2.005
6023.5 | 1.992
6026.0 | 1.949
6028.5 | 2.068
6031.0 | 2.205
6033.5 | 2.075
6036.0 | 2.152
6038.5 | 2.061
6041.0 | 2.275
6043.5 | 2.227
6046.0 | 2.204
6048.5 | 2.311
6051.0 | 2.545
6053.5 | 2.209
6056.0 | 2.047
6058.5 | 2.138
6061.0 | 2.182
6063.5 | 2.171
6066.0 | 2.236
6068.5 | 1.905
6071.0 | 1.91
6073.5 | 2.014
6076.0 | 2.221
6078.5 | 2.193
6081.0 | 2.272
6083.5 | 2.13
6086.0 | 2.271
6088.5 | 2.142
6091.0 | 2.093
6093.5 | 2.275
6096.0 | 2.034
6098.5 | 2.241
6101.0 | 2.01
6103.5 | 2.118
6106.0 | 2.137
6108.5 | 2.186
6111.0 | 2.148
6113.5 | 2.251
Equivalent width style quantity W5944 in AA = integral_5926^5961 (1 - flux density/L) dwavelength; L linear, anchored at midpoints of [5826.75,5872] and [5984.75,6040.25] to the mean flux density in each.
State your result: 0.7 AA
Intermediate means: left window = 2.18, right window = 2.14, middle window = 2.11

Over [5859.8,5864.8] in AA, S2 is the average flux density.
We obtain 2.06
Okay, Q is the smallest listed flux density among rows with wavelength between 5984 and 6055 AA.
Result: 1.949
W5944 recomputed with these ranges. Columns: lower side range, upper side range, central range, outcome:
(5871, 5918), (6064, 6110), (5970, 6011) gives -2.0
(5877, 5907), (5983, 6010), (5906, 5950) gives -2.7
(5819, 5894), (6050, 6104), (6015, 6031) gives 0.9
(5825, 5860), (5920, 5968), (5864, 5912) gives 3.3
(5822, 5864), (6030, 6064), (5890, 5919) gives 2.3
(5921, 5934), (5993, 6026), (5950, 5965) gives 0.3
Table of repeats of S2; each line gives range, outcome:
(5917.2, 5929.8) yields 2.24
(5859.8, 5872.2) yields 2.1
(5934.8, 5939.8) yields 2.05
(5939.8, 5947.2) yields 2.06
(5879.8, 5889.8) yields 1.92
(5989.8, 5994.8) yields 2.14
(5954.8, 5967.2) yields 2.14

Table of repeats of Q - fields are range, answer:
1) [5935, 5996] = 1.933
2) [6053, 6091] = 1.905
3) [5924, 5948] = 1.95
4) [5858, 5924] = 1.678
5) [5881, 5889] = 1.75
